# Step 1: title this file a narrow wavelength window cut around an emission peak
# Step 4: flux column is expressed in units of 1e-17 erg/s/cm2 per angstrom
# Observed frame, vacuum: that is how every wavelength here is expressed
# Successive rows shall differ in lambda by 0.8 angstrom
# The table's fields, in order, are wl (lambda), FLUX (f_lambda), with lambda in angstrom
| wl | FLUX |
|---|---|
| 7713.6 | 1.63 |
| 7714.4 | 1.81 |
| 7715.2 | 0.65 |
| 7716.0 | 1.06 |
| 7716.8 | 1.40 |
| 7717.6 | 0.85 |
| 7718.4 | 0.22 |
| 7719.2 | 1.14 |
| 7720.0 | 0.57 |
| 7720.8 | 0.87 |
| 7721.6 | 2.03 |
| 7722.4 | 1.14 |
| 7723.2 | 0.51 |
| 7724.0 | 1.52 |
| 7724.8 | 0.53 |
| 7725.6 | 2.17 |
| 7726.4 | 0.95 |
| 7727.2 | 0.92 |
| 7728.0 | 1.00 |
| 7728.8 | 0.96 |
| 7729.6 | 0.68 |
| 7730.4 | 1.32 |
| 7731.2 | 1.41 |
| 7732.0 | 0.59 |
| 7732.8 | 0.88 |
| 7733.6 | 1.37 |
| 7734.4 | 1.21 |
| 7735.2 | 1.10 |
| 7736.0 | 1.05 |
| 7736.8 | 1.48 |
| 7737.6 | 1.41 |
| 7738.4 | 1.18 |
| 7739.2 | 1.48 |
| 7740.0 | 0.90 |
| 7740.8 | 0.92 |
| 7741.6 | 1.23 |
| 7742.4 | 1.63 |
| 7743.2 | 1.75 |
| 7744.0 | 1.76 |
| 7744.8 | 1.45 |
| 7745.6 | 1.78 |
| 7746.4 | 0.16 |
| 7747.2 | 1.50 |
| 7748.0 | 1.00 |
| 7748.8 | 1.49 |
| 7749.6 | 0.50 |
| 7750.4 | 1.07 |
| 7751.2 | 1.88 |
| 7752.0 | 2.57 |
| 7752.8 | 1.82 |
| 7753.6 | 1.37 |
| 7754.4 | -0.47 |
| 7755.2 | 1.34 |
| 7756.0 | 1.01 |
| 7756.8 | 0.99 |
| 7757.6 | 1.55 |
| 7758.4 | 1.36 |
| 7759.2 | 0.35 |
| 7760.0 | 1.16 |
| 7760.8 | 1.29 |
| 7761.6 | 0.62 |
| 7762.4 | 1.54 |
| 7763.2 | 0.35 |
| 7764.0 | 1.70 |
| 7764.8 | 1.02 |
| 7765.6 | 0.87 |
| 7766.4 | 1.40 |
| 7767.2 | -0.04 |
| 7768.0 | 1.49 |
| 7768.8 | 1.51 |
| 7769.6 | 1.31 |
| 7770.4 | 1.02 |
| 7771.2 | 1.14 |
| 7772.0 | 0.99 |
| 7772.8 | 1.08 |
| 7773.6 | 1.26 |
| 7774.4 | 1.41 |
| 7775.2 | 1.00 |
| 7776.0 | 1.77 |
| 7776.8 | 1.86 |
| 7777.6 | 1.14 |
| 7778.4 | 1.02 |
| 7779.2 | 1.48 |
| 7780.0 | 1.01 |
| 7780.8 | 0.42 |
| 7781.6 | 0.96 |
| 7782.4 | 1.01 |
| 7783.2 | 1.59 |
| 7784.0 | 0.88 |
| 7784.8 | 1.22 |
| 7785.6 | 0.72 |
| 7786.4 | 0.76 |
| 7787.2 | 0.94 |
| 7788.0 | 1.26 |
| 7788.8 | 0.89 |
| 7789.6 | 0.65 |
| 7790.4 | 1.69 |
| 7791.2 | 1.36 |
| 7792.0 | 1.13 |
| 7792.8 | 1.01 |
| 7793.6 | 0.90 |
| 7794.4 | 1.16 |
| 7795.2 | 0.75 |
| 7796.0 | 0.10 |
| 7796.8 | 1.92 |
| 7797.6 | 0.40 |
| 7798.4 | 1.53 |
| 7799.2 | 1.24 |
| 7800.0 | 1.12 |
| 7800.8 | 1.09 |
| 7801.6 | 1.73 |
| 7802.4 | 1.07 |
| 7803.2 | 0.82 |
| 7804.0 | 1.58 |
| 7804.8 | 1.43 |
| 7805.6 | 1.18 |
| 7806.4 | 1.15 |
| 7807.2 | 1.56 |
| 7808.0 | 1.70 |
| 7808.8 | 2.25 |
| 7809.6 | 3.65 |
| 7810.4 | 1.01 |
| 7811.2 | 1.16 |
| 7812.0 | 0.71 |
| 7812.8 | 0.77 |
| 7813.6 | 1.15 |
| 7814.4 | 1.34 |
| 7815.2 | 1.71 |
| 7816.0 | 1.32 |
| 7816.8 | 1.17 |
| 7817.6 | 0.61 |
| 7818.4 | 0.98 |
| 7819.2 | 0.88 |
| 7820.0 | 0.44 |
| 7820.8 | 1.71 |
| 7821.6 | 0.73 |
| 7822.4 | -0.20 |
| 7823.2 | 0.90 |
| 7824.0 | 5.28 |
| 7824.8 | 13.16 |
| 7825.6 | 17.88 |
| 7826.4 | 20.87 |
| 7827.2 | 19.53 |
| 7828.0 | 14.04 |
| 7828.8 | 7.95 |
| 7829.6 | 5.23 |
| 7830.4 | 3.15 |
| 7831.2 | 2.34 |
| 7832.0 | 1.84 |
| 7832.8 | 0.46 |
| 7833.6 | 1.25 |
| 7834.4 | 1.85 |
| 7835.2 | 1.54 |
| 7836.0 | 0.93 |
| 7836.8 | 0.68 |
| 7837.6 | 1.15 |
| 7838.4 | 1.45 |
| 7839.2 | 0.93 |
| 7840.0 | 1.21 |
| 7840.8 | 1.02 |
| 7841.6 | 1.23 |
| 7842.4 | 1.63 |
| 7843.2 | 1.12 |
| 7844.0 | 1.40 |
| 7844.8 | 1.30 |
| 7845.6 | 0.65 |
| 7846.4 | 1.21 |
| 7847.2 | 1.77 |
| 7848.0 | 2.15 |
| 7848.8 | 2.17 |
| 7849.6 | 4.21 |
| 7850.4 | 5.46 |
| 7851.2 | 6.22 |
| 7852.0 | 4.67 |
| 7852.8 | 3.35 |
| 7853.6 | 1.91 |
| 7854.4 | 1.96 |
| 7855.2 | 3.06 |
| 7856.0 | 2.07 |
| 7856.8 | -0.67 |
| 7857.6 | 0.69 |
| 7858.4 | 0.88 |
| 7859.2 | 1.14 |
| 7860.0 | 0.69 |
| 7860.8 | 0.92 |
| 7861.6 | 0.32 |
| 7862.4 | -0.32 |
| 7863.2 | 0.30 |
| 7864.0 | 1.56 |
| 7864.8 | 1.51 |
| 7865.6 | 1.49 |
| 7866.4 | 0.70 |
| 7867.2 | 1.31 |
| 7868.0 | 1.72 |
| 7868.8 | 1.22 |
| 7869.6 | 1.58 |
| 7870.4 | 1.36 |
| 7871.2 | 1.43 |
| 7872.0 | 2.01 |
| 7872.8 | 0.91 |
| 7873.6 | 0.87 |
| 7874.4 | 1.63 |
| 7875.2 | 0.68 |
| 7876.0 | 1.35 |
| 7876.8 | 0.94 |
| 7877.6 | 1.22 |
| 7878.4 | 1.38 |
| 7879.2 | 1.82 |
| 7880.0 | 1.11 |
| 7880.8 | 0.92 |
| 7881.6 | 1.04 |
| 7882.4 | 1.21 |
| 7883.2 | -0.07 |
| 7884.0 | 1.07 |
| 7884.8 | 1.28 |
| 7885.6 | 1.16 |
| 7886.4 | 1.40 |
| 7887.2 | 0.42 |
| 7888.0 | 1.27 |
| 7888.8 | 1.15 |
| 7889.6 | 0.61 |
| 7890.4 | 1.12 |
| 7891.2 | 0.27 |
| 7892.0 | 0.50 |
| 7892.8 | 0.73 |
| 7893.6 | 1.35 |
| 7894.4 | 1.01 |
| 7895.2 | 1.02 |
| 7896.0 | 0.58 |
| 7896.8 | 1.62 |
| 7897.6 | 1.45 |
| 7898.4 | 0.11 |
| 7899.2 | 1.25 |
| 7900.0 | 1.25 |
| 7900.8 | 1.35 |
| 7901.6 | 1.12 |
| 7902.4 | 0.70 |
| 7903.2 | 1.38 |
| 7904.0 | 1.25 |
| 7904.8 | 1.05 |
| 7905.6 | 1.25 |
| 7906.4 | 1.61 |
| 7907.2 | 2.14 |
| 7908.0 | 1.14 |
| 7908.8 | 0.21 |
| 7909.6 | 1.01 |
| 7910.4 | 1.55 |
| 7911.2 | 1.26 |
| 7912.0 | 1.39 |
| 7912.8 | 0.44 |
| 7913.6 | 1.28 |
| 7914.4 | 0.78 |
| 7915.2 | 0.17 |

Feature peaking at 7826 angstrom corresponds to H-alpha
